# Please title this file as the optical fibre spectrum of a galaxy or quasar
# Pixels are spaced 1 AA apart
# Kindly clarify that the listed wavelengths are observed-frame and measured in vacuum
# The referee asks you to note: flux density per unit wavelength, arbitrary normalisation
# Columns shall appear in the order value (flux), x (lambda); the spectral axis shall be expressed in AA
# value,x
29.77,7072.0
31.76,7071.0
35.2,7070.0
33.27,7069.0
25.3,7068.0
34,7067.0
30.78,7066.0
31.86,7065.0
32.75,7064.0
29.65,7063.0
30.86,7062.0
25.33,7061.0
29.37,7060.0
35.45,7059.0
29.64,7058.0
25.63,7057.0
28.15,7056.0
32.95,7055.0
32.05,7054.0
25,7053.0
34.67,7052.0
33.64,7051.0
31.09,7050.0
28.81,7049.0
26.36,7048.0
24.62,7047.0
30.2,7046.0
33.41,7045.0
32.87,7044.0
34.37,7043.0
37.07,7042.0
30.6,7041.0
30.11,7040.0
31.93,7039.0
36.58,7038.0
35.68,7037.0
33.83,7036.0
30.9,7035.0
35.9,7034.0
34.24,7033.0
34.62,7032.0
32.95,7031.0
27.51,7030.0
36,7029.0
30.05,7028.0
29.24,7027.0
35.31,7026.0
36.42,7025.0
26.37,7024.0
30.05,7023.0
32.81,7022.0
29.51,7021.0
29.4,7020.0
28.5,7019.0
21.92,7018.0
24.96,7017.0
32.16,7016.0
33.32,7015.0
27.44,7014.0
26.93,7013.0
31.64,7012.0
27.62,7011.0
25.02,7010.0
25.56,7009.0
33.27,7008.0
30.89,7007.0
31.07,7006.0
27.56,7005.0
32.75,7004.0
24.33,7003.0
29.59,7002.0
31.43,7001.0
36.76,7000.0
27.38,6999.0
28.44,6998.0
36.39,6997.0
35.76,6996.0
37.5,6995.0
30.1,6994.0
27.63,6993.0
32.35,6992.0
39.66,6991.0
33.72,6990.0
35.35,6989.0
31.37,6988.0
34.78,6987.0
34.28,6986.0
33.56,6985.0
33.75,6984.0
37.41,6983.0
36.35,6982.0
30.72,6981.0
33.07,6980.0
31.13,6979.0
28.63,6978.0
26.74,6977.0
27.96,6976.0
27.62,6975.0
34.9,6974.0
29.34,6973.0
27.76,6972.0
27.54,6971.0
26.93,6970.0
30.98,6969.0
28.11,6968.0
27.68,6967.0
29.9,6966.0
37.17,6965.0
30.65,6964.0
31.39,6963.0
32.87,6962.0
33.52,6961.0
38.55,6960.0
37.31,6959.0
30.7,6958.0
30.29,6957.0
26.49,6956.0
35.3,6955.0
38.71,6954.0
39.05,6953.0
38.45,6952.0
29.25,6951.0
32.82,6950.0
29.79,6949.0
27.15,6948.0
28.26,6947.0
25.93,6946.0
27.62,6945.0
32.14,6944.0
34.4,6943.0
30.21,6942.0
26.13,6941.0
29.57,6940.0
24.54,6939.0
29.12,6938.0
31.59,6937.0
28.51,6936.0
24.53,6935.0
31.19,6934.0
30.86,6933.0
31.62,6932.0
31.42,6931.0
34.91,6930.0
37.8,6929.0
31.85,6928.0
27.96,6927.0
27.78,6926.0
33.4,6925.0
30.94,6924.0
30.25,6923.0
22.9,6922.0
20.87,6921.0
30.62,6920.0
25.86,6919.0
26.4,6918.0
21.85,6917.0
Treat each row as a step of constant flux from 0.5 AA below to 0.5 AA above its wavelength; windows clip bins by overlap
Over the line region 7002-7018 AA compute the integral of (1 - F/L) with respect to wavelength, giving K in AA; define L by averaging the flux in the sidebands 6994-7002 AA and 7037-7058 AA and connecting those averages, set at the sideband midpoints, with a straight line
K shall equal 1.83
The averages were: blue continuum 32.9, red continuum 31.1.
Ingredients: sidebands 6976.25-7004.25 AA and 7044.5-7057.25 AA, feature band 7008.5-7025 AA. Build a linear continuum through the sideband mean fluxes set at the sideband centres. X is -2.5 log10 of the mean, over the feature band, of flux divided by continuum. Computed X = 0.099 mag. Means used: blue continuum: 32.5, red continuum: 29.8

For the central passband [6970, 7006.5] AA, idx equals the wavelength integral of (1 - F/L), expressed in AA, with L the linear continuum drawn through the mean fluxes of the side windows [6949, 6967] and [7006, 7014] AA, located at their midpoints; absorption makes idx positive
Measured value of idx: -1.3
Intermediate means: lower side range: 33.4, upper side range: 28.8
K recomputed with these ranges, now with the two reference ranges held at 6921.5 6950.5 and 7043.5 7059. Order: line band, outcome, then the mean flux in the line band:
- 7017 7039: -1.2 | 31.6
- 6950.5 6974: -1.8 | 32.1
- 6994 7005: -0.6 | 31.7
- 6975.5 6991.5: -1.6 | 33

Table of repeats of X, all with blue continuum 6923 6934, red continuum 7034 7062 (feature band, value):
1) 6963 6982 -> 0.05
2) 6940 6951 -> 0.08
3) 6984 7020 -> 0.02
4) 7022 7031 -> -0.01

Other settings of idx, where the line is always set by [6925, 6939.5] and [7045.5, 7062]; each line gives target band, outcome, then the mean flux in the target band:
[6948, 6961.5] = -1.5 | 33.6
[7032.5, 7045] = -1.7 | 33.7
